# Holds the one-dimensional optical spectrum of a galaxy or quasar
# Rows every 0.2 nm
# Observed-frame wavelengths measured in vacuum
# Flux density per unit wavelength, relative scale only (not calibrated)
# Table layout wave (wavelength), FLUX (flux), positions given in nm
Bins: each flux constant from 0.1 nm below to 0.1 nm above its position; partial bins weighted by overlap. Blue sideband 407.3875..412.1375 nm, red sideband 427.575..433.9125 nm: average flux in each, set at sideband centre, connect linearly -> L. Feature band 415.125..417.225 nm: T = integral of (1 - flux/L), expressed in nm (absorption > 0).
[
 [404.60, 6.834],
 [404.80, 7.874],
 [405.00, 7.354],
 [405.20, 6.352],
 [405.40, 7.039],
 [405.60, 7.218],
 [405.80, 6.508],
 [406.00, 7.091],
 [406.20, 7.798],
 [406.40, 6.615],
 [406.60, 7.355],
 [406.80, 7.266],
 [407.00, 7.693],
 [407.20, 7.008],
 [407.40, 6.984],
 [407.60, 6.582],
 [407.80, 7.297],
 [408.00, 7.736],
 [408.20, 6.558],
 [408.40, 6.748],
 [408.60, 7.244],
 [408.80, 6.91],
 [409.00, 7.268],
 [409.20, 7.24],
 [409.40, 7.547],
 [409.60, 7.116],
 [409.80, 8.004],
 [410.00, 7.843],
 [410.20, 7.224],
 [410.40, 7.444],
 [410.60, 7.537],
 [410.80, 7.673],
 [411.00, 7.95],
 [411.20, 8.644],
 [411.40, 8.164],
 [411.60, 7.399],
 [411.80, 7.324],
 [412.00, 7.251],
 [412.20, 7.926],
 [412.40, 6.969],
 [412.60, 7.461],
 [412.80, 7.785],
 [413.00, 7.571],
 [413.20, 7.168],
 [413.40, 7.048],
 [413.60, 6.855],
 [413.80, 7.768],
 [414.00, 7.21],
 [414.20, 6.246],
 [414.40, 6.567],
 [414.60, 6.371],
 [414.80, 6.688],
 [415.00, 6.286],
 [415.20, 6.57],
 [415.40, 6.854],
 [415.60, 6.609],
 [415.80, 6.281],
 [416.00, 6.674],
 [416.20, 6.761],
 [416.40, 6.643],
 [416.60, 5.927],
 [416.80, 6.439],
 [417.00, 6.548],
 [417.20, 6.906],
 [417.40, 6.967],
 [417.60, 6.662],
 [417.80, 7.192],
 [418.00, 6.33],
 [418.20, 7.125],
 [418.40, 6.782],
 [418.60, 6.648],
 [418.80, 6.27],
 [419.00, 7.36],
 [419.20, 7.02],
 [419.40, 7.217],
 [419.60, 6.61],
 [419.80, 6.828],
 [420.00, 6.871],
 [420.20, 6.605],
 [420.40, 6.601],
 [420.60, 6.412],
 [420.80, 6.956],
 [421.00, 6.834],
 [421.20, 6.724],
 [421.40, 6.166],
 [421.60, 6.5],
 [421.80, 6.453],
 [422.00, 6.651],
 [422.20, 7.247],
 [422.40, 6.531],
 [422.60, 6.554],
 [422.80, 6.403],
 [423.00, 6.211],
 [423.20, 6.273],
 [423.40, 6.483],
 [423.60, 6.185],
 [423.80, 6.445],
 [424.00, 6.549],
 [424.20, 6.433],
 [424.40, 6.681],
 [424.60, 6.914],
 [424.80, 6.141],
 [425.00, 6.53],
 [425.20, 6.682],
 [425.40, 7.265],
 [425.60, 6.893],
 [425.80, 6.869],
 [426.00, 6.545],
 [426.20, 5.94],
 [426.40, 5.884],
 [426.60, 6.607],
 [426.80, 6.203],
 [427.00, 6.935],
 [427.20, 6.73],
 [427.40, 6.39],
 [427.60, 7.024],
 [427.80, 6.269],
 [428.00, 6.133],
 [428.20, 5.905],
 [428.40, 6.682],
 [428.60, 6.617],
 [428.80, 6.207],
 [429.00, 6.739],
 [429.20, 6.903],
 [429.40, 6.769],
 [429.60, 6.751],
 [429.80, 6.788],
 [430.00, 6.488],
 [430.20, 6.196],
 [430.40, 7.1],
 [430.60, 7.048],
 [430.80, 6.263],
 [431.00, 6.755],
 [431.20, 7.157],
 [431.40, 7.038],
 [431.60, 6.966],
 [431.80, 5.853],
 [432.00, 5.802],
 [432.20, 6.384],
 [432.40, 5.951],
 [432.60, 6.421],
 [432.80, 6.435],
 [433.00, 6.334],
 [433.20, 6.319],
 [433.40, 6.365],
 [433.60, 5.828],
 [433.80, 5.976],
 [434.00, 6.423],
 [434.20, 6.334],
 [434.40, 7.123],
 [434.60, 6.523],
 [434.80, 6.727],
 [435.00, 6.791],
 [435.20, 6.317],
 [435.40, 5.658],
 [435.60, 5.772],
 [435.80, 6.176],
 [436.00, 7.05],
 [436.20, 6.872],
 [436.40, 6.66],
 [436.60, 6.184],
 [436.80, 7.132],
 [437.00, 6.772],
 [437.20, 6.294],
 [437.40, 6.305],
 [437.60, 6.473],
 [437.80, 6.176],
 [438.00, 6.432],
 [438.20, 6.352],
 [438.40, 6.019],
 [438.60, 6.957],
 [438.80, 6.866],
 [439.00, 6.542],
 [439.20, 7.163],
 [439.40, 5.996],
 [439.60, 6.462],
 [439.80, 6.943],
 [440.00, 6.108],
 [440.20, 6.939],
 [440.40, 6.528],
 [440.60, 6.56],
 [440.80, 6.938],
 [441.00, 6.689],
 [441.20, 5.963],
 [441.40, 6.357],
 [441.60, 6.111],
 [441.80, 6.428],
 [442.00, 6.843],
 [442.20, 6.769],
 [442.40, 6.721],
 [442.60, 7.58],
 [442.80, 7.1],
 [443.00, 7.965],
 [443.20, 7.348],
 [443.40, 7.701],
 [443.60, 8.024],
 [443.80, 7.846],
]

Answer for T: 0.17 nm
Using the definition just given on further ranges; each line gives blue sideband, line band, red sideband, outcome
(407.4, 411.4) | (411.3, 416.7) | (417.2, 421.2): 0.12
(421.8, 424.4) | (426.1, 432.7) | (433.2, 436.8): -0.06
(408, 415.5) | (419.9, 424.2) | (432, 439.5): 0.22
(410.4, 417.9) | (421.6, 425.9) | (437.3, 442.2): 0.17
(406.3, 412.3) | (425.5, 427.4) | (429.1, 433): 0.07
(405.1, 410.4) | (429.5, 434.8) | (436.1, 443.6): 0.25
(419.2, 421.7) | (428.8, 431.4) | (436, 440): -0.04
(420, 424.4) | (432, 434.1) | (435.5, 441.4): 0.10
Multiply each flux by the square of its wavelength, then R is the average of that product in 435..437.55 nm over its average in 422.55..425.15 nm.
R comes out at 1.06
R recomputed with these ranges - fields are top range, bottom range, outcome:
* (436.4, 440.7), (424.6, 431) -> 1.05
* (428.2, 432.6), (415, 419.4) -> 1.04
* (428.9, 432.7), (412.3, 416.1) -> 1.04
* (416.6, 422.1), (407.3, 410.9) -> 0.97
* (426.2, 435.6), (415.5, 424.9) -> 1.03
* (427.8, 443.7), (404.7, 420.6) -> 1.04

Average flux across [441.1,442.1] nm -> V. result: 6.34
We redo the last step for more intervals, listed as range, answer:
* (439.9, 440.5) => 6.52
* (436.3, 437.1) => 6.69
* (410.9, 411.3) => 8.3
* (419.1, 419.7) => 6.95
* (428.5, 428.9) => 6.41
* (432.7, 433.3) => 6.36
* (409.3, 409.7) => 7.33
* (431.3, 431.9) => 6.62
